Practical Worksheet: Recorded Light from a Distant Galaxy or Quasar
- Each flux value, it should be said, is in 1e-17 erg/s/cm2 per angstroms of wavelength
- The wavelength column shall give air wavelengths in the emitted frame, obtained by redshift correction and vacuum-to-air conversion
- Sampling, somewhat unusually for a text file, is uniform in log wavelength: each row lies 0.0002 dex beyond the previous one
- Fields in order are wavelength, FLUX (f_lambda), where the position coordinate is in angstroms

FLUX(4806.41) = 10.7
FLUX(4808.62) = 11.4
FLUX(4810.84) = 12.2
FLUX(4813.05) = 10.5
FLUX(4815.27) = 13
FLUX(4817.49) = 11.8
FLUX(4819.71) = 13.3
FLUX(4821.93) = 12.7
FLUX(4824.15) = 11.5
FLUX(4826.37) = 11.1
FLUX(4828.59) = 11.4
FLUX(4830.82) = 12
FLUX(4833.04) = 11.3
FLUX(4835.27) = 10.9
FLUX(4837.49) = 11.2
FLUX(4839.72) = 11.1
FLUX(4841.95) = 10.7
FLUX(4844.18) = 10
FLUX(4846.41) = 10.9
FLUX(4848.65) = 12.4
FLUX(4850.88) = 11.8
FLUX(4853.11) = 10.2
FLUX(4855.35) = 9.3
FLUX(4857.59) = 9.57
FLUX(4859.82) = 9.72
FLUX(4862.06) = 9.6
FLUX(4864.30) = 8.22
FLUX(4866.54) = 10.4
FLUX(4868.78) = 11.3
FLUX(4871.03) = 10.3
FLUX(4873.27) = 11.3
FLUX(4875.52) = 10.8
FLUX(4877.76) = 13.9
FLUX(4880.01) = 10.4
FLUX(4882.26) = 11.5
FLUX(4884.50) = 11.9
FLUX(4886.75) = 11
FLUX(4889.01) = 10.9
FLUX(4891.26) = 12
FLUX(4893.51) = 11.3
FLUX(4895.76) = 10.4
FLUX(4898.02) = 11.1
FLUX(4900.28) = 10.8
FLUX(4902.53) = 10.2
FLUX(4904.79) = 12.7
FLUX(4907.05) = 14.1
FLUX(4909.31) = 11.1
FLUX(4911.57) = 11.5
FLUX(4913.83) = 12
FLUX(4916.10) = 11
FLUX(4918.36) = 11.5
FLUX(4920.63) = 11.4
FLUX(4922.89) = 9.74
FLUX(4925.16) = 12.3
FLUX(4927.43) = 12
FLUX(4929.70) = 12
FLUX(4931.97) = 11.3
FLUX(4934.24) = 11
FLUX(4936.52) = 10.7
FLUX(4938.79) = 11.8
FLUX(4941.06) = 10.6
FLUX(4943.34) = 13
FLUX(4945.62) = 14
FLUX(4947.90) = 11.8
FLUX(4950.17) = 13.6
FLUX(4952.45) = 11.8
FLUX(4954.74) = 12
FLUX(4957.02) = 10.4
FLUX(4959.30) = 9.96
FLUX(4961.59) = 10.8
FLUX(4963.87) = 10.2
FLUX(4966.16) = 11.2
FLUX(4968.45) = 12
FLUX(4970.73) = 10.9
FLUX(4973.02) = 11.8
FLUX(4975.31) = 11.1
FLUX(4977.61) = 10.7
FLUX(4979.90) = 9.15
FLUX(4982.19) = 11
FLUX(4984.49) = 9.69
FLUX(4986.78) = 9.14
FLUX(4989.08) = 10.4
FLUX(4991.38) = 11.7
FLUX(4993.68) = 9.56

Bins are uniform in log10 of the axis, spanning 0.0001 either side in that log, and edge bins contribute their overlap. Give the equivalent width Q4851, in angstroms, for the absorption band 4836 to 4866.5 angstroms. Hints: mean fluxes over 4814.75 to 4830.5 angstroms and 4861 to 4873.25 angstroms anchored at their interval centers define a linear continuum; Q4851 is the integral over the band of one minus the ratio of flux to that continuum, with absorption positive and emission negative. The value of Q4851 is 1.2 angstroms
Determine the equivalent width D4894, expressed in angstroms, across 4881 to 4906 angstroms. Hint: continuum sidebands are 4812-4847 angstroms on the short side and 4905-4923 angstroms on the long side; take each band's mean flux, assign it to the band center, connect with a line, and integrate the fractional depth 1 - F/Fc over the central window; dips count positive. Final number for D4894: 0.8 angstroms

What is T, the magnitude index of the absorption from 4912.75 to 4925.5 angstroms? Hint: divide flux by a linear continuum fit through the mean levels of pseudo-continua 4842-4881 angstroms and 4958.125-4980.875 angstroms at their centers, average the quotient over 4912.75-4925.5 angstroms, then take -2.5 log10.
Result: -0.05 mag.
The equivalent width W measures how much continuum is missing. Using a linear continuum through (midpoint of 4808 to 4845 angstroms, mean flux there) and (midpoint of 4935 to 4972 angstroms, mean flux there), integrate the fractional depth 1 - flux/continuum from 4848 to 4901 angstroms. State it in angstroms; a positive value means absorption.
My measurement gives 3.3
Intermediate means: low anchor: 11.5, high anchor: 11.5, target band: 10.8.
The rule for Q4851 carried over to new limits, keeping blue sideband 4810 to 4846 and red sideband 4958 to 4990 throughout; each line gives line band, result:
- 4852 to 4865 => 2.1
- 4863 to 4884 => 0.6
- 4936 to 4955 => -2.5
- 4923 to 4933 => -0.7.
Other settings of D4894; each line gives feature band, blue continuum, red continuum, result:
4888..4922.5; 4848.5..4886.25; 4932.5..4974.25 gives -1.1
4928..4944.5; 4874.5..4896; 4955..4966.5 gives -1.0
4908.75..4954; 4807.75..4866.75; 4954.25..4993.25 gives -3.9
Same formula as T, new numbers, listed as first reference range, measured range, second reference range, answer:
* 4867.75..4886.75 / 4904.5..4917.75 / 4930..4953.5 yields -0.03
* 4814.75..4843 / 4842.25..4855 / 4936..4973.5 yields 0.07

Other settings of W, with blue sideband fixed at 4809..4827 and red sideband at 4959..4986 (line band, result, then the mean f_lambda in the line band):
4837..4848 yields 0.9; 10.8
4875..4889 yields -0.1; 11.6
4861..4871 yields 1.4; 9.92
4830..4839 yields 0.4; 11.3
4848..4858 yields 0.9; 10.6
